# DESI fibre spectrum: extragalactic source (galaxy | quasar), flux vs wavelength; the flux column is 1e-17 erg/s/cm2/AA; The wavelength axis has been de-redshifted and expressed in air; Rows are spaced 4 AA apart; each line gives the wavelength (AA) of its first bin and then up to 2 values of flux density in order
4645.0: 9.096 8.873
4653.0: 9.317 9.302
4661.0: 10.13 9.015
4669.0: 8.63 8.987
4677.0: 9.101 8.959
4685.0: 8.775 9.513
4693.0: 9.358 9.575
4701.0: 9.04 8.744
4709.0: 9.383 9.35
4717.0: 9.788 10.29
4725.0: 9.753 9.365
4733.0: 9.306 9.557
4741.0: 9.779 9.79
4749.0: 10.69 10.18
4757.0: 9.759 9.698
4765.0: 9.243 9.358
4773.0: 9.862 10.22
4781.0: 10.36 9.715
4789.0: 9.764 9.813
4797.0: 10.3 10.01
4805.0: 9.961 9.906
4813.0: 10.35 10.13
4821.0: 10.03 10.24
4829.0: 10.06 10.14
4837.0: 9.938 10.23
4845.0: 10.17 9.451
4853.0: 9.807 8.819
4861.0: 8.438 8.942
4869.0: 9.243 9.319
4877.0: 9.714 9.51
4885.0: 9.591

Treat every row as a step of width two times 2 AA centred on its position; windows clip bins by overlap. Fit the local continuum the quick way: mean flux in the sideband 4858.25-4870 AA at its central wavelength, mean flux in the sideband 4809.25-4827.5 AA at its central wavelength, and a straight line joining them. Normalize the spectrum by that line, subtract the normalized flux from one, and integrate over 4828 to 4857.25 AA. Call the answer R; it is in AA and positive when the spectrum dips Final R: -1.3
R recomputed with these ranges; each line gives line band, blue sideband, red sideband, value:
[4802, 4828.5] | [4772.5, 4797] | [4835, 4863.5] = -0.9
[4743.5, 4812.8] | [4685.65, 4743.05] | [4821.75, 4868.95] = -2.7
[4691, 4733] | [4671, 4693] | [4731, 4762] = 0.0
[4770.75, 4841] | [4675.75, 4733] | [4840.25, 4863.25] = -4.7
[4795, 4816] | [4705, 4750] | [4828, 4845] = -0.3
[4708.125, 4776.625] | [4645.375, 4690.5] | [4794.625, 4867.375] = -2.0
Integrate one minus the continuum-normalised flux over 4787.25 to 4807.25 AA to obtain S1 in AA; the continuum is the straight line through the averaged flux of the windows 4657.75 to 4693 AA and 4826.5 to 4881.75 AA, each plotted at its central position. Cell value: -1.1 AA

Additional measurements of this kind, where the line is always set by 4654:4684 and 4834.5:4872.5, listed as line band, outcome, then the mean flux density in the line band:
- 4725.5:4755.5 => -1.7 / 9.81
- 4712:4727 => -1.0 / 9.82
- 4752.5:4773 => -0.7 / 9.63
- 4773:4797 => -1.7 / 9.99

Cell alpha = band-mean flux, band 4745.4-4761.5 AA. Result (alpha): 10.1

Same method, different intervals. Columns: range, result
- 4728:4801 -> 9.83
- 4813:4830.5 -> 10.1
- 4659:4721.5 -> 9.27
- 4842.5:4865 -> 9.32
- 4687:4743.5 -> 9.49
